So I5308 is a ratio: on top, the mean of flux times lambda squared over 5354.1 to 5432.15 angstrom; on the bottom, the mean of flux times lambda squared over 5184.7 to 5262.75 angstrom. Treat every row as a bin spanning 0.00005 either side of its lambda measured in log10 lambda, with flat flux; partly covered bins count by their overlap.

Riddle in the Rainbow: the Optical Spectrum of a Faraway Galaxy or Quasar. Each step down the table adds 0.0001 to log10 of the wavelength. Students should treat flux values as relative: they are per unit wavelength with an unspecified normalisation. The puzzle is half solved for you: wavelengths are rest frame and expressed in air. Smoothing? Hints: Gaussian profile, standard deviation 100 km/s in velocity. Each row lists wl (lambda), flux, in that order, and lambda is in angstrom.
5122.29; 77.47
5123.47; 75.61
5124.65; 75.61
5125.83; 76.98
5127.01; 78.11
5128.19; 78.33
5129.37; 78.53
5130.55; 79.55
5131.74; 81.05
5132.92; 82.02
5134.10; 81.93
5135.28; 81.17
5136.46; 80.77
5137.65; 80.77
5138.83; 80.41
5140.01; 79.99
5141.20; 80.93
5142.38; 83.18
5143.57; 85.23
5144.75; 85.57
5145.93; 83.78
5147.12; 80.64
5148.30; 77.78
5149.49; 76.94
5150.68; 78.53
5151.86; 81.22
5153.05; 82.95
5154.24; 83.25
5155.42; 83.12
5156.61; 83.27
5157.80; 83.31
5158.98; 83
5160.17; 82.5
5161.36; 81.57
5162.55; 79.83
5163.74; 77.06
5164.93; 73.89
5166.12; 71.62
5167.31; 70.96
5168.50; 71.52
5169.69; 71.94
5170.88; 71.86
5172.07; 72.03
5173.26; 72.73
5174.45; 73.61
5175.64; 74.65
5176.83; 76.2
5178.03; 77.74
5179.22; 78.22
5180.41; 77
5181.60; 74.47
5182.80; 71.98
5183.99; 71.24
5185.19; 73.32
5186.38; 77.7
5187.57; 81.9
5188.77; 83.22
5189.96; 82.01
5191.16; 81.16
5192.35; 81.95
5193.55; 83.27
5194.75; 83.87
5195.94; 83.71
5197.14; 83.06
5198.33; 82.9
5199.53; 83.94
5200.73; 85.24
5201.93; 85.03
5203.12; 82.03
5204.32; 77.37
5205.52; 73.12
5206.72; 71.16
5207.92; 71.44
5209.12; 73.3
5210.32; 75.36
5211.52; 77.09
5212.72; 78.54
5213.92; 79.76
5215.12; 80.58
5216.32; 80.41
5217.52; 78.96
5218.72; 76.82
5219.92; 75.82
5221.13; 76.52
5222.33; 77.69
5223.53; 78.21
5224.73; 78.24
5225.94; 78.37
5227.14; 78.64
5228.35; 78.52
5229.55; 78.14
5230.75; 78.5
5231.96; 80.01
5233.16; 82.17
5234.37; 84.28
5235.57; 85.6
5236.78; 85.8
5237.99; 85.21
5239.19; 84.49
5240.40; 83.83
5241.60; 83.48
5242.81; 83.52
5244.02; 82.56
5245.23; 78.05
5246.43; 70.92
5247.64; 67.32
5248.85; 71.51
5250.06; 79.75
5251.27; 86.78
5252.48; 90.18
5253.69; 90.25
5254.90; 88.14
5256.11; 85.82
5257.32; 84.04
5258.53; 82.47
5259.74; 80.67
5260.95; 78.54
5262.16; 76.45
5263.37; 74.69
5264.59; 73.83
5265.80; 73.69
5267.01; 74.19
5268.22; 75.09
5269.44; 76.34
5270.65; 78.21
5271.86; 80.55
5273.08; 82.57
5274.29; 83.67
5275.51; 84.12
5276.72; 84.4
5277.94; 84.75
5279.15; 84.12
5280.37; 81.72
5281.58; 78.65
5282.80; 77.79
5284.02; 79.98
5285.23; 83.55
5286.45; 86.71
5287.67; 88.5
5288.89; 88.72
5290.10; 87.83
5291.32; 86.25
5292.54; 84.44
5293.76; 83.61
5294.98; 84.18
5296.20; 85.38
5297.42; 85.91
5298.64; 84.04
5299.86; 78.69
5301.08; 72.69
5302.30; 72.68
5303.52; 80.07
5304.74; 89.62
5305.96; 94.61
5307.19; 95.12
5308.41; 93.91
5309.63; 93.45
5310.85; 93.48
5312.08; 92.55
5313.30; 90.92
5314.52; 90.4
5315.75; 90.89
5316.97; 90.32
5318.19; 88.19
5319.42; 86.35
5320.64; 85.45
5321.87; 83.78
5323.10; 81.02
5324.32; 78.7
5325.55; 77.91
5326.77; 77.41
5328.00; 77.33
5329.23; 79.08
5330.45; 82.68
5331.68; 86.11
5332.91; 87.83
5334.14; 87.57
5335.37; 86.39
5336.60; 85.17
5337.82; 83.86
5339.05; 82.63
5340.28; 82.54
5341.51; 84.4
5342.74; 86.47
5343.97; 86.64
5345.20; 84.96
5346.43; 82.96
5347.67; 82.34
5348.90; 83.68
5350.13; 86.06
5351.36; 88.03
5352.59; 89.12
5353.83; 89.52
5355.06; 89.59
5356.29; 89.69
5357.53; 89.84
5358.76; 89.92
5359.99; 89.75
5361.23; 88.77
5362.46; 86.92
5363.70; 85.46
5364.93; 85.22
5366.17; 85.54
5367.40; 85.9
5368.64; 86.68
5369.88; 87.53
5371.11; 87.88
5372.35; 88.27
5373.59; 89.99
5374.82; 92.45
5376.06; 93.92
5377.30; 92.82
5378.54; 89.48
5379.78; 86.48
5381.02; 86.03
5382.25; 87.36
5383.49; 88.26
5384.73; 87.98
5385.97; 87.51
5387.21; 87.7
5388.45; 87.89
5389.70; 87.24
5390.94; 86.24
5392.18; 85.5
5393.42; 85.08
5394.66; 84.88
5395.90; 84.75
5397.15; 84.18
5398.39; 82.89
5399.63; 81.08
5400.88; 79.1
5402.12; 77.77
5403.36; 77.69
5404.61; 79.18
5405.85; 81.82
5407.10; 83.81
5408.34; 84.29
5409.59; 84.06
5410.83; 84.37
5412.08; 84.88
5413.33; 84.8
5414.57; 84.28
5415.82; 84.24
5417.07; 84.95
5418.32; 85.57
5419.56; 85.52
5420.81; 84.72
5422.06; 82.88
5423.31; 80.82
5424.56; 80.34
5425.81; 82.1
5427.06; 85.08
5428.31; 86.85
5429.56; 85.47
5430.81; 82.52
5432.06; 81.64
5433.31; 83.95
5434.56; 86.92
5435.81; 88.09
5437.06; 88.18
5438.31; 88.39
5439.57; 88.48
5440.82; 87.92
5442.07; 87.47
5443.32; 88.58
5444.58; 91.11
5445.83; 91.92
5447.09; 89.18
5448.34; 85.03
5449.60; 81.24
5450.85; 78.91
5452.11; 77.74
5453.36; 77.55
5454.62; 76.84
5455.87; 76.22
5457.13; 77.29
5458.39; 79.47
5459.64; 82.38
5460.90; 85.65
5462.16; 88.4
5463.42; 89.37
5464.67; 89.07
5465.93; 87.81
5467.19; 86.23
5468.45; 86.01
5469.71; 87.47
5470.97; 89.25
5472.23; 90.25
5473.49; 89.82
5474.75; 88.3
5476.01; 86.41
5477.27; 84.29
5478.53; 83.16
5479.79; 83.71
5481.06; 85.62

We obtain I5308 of 1.14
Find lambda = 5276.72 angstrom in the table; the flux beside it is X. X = 84.4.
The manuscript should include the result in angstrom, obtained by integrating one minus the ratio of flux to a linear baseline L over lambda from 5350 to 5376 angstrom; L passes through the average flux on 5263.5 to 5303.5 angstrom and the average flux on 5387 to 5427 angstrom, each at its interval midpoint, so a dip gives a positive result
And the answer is -1.8 angstrom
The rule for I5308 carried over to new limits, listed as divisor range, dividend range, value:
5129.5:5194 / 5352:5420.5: 1.19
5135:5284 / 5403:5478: 1.16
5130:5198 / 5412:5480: 1.20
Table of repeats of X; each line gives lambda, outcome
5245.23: 78.05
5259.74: 80.67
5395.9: 84.75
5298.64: 84.04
